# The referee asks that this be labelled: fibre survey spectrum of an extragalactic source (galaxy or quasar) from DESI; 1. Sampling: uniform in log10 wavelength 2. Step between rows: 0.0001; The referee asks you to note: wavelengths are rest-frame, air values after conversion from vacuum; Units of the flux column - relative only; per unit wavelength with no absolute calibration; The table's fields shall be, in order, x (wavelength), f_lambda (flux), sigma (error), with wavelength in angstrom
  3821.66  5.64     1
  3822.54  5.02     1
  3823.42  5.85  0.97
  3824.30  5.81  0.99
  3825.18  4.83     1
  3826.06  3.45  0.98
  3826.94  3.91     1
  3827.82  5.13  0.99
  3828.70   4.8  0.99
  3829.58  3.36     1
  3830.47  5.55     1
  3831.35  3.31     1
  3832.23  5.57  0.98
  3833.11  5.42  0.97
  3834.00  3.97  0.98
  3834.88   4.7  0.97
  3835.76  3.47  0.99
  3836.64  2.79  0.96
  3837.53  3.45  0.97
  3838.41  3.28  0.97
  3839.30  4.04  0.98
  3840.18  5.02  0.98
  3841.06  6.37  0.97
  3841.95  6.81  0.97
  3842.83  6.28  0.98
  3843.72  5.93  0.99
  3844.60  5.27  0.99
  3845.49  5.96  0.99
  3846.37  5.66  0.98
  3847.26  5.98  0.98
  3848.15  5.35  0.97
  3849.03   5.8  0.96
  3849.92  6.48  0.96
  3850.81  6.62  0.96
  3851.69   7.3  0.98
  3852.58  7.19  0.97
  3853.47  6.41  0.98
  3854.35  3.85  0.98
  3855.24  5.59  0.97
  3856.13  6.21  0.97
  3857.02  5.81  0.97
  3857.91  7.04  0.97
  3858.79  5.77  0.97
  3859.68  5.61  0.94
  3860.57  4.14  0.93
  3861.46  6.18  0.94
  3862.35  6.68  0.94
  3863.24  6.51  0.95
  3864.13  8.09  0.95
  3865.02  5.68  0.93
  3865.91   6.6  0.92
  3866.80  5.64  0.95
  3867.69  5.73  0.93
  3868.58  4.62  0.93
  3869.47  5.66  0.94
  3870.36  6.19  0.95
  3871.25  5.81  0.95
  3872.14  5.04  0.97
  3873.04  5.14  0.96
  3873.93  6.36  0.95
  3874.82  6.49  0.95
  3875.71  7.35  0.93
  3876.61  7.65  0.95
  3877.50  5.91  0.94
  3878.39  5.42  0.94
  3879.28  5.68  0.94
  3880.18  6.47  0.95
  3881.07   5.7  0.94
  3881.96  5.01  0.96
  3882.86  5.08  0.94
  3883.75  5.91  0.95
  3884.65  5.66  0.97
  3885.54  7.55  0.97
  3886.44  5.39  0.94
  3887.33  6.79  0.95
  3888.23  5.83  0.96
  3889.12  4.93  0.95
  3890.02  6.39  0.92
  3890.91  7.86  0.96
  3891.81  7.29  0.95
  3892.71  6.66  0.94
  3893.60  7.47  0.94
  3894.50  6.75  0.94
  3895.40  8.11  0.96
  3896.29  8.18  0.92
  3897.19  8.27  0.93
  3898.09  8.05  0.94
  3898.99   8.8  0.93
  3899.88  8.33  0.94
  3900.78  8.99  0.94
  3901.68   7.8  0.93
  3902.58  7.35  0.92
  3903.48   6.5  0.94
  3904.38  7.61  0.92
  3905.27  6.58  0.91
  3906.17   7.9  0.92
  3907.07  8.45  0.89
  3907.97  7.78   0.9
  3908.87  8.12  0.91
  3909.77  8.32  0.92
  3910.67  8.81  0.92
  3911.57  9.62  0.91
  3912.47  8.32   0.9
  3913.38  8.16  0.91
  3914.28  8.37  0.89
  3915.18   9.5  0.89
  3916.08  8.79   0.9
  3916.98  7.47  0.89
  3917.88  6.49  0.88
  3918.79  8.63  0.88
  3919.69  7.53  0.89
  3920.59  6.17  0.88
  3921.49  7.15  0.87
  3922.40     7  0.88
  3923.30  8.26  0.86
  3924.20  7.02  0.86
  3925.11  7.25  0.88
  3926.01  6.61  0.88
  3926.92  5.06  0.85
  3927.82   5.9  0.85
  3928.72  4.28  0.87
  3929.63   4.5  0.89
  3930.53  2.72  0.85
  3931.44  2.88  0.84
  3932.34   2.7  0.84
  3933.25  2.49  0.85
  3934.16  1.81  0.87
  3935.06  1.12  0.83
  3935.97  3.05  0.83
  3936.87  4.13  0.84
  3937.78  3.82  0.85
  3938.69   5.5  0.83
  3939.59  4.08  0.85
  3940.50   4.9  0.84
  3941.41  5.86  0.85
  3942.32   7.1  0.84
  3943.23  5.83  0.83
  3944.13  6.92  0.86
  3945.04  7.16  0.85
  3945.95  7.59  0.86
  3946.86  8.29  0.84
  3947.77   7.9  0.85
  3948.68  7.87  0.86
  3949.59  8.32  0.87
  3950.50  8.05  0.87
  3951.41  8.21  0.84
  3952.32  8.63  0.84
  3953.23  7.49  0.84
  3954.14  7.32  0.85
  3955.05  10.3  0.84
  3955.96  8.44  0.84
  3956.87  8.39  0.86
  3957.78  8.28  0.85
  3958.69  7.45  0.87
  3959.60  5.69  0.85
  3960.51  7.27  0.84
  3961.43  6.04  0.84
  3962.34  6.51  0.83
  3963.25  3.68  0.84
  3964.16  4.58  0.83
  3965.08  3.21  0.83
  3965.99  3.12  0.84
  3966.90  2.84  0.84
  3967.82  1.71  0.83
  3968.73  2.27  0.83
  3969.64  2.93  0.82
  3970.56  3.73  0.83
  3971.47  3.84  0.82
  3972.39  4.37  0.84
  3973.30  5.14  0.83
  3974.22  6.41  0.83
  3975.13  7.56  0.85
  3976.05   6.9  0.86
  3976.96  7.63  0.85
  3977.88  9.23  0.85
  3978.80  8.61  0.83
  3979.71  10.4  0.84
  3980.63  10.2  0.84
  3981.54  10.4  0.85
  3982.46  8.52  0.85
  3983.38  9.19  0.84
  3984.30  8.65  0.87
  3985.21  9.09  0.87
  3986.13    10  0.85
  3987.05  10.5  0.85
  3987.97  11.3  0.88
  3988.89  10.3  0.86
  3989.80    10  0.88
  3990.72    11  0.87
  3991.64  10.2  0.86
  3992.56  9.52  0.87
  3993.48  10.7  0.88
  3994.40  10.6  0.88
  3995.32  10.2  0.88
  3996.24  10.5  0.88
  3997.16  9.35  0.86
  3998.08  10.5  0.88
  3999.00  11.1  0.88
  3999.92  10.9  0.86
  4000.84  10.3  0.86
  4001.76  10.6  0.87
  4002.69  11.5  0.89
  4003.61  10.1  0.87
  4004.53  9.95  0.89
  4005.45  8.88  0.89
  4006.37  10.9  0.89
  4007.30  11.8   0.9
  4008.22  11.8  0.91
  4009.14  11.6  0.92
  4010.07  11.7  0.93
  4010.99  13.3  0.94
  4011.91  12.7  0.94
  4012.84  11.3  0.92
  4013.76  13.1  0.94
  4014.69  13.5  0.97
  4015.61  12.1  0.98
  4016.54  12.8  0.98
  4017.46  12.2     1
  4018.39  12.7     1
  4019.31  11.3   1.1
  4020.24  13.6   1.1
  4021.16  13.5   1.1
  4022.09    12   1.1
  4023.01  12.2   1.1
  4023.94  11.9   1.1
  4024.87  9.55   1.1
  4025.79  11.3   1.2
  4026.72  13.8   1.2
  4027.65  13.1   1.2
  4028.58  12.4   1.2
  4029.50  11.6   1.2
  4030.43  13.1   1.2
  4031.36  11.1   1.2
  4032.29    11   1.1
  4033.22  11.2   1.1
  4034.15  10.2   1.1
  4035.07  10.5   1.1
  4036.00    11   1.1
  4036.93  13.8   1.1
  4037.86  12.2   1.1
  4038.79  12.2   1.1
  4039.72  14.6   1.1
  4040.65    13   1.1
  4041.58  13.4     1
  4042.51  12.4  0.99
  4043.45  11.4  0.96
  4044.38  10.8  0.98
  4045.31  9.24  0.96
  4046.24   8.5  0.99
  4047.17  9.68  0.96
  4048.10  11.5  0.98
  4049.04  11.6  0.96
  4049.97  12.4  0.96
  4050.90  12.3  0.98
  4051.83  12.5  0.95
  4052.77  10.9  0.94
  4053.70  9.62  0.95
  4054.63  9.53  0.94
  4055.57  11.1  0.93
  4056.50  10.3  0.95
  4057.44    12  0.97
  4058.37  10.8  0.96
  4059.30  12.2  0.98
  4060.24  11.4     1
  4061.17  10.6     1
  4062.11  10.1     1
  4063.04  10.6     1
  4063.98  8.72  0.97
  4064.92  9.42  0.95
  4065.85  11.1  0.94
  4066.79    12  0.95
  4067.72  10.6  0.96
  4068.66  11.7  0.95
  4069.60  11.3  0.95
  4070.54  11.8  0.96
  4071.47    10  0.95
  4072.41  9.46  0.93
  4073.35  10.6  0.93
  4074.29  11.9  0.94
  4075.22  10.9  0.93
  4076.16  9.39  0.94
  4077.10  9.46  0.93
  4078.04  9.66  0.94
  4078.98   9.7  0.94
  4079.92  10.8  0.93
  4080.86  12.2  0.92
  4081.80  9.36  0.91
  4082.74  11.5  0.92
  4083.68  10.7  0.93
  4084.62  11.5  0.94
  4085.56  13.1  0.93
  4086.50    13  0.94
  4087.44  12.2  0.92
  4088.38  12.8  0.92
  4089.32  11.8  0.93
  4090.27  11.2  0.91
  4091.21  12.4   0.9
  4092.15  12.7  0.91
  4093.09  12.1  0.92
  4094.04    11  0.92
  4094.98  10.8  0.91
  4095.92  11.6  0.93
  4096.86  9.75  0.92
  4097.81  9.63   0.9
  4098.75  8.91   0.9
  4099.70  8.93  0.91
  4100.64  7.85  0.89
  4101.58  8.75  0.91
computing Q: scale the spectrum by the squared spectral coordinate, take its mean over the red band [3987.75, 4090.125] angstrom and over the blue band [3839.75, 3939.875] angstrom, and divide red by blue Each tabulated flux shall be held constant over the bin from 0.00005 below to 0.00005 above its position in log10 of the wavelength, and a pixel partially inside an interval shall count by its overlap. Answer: 1.92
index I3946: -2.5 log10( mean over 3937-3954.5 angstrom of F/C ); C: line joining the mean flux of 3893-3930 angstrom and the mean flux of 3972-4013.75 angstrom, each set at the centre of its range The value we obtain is 0.25 mag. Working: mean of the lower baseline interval 7.57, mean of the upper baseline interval 9.95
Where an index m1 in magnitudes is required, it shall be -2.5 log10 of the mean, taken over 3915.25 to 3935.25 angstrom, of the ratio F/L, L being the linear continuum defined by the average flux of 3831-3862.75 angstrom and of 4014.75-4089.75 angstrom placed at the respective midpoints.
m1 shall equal 0.325 mag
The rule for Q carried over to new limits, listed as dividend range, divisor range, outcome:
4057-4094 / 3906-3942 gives 1.95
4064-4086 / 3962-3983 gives 1.94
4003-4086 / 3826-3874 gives 2.30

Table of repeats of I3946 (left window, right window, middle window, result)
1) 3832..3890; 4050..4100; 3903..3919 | -0.16 mag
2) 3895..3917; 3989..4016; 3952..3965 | 0.35 mag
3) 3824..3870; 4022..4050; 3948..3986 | 0.35 mag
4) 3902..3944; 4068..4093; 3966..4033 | -0.14 mag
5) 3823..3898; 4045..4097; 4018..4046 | -0.19 mag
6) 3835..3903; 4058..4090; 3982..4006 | -0.12 mag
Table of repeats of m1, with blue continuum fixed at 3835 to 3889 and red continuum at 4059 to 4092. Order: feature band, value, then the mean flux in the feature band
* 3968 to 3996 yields 0.06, 8.27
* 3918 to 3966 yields 0.26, 6.07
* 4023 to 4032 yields -0.21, 12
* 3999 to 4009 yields -0.16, 10.7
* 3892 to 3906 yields -0.15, 7.7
